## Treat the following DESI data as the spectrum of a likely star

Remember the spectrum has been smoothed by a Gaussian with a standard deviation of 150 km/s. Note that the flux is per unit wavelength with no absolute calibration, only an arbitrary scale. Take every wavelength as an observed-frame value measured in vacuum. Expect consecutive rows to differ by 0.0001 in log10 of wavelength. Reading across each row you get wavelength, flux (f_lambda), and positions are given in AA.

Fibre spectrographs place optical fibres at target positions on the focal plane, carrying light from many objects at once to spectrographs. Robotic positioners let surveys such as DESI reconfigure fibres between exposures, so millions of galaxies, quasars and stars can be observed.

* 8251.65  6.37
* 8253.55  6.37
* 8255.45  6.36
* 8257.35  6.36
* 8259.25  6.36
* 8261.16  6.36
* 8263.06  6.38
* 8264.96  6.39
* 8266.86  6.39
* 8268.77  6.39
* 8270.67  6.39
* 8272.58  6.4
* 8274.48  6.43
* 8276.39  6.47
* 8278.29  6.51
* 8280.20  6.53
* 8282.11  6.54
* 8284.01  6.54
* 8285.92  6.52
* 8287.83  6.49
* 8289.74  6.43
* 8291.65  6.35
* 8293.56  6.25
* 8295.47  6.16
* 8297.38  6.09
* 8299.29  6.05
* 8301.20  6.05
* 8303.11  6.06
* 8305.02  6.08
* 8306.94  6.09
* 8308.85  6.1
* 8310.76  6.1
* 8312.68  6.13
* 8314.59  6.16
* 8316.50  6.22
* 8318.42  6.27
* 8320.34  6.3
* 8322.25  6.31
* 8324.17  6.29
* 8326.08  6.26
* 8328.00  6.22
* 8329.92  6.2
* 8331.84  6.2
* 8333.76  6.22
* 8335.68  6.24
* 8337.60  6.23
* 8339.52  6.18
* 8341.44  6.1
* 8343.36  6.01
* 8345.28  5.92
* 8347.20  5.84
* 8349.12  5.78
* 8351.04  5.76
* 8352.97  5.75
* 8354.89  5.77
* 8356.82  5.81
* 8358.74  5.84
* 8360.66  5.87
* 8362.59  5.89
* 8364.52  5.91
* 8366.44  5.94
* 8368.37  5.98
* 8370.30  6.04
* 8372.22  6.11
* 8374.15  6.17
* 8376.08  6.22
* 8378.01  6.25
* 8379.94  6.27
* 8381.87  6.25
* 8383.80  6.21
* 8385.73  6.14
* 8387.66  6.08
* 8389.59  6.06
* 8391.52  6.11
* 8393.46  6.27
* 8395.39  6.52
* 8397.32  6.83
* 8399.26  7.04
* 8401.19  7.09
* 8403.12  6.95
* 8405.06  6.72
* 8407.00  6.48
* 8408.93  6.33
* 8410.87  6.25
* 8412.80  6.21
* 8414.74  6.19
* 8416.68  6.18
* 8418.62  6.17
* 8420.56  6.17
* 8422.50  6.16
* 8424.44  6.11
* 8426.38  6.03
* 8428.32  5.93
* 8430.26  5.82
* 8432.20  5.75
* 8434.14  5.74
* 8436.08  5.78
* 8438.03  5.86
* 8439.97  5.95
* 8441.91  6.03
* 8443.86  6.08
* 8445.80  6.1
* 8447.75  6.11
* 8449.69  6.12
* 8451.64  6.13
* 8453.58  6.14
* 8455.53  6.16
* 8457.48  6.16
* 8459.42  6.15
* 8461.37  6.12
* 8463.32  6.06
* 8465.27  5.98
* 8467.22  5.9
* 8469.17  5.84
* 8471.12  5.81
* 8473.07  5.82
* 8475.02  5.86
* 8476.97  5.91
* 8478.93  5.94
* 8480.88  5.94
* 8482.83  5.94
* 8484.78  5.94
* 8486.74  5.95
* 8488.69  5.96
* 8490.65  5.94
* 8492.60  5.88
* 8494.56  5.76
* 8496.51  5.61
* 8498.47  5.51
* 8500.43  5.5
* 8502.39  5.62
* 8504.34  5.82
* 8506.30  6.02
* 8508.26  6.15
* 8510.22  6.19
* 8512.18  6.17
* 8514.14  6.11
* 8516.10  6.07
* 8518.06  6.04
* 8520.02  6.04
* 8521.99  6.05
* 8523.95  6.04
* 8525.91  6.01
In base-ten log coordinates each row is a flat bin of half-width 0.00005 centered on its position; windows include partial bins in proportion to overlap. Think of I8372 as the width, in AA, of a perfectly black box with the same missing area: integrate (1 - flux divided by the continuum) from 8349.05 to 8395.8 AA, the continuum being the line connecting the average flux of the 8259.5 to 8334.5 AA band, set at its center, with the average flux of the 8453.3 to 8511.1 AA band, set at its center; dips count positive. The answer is 0.7 AA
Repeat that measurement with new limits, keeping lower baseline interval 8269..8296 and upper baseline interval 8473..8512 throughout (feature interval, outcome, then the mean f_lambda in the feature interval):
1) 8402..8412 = -0.74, 6.55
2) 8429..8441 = 0.41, 5.82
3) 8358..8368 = 0.51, 5.9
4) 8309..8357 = 1.54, 6.09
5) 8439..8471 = -0.47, 6.06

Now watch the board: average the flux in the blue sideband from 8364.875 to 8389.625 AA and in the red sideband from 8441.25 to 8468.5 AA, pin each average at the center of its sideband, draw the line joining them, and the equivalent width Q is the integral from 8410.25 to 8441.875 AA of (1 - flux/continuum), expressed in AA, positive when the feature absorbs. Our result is 0.4 AA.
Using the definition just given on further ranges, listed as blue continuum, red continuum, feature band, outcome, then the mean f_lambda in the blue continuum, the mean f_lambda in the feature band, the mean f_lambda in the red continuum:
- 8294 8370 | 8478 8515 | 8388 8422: -2.5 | 6.06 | 6.43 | 5.89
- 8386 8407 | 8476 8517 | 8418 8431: 0.6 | 6.55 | 6.06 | 5.9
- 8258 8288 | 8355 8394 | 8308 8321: 0.2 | 6.44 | 6.18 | 6.06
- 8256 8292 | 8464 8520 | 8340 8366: 1.5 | 6.43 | 5.87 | 5.9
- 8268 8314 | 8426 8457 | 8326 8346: 0.1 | 6.3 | 6.16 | 5.99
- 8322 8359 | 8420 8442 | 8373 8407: -2.5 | 6.04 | 6.42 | 5.94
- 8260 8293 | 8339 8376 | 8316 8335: -0.4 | 6.44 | 6.25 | 5.93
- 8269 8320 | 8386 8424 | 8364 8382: 0.7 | 6.29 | 6.11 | 6.4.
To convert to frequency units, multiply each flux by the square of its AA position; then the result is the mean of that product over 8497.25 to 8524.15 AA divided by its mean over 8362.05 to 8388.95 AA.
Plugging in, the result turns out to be 1.0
